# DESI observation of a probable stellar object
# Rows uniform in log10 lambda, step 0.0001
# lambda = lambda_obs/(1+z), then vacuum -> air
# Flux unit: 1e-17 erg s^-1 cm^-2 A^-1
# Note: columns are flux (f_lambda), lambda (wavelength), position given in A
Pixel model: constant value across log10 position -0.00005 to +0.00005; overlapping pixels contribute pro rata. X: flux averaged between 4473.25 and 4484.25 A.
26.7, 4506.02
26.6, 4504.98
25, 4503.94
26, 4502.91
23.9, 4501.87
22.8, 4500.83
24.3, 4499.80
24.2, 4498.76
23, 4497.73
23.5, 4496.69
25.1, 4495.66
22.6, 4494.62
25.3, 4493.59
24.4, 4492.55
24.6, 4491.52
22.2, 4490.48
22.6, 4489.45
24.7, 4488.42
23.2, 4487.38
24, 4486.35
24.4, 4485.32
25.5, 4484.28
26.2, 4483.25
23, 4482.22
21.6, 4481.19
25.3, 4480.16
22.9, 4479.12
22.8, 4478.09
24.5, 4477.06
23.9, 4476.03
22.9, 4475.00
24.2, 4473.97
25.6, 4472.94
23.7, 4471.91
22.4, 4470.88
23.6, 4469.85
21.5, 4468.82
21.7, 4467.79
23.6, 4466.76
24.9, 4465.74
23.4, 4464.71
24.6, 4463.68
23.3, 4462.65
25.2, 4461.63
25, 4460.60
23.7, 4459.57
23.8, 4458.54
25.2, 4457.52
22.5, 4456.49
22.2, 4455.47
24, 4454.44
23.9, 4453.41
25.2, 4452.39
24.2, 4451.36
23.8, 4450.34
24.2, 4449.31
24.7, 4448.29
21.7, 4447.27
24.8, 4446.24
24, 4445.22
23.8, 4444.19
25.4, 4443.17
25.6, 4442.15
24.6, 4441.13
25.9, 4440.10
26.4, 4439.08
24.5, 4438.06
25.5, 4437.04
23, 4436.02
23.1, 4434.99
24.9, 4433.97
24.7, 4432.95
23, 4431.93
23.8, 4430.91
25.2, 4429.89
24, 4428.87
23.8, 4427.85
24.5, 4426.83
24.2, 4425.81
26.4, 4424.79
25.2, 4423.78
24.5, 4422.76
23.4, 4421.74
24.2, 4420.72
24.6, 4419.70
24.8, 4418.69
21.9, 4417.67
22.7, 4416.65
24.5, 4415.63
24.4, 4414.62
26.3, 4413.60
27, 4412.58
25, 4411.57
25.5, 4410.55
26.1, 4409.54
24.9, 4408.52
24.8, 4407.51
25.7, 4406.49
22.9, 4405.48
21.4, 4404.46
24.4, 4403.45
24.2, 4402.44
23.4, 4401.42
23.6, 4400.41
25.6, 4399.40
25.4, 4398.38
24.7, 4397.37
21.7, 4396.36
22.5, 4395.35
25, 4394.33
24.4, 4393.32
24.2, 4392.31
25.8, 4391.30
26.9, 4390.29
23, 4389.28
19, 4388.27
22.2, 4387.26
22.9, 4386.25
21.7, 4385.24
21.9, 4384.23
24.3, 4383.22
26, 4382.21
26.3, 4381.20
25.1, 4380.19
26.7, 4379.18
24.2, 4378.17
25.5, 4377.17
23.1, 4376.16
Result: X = 23.9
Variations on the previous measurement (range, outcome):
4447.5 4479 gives 23.8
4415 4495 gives 24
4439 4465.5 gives 24.2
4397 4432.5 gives 24.5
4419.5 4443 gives 24.6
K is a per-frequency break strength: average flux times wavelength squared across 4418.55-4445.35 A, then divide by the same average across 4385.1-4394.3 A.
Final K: 1.06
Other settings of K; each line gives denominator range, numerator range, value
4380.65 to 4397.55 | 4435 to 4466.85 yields 1.05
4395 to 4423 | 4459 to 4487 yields 1.01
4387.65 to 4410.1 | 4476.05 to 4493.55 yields 1.03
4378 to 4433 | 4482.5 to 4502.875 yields 1.03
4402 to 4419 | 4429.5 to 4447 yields 1.01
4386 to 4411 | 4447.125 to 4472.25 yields 1.01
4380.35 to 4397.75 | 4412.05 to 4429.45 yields 1.05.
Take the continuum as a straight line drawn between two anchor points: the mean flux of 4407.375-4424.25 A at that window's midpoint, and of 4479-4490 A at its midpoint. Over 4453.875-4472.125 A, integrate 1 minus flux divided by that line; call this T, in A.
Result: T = 0.47 A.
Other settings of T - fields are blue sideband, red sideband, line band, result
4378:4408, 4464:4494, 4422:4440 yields -0.49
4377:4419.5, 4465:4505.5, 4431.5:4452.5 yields -0.30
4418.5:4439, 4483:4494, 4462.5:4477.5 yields 0.42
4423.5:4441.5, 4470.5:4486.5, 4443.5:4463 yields 0.26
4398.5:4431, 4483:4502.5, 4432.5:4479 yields 0.38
